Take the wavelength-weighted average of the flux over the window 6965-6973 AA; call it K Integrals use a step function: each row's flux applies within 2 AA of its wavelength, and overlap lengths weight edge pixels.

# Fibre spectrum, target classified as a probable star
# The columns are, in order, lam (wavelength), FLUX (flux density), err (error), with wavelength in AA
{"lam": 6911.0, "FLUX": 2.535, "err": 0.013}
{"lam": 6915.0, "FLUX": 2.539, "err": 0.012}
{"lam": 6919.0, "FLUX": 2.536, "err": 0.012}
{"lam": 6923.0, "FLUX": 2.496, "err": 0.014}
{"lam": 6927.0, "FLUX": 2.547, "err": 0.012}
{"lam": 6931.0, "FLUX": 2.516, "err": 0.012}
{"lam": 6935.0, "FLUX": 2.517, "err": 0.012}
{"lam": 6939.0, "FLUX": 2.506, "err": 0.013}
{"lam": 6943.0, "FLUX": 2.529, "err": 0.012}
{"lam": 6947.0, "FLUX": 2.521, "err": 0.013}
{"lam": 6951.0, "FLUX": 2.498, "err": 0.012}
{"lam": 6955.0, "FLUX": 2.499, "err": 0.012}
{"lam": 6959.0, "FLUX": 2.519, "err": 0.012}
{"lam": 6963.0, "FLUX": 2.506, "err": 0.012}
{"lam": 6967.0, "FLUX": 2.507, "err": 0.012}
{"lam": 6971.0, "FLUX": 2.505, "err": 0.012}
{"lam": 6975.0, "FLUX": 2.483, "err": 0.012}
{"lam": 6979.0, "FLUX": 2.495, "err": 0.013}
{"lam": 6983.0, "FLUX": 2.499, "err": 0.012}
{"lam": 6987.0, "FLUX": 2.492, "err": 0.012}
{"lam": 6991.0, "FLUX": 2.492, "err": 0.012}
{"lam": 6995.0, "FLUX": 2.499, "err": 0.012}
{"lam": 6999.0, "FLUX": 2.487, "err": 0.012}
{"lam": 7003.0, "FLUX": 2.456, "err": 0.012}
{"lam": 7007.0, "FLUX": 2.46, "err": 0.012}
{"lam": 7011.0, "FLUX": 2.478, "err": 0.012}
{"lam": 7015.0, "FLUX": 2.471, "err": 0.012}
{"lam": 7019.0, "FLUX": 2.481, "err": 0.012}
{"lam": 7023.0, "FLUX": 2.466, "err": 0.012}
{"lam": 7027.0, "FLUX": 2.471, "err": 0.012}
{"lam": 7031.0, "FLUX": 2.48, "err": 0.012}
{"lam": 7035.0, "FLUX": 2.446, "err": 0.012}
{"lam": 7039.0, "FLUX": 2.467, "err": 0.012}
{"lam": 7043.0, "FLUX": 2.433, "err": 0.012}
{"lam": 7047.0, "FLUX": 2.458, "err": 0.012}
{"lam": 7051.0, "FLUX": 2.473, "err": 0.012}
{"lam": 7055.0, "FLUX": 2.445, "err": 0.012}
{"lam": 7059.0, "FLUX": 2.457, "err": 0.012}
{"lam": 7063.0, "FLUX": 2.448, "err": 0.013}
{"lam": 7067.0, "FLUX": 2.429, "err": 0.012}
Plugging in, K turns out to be 2.51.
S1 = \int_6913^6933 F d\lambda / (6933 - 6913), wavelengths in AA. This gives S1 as 2.53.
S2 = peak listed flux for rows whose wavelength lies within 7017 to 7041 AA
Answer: 2.481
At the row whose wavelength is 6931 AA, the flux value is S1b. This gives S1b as 2.516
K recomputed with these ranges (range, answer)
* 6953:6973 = 2.51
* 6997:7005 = 2.47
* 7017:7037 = 2.47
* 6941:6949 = 2.52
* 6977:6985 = 2.5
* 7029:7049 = 2.46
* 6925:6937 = 2.53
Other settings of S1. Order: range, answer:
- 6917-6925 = 2.52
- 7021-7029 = 2.47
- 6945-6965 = 2.51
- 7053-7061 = 2.45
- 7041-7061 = 2.45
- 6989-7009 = 2.48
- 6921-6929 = 2.52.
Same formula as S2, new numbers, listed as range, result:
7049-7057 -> 2.473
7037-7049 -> 2.467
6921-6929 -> 2.547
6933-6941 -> 2.517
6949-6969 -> 2.519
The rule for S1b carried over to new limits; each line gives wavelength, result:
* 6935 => 2.517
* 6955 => 2.499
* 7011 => 2.478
